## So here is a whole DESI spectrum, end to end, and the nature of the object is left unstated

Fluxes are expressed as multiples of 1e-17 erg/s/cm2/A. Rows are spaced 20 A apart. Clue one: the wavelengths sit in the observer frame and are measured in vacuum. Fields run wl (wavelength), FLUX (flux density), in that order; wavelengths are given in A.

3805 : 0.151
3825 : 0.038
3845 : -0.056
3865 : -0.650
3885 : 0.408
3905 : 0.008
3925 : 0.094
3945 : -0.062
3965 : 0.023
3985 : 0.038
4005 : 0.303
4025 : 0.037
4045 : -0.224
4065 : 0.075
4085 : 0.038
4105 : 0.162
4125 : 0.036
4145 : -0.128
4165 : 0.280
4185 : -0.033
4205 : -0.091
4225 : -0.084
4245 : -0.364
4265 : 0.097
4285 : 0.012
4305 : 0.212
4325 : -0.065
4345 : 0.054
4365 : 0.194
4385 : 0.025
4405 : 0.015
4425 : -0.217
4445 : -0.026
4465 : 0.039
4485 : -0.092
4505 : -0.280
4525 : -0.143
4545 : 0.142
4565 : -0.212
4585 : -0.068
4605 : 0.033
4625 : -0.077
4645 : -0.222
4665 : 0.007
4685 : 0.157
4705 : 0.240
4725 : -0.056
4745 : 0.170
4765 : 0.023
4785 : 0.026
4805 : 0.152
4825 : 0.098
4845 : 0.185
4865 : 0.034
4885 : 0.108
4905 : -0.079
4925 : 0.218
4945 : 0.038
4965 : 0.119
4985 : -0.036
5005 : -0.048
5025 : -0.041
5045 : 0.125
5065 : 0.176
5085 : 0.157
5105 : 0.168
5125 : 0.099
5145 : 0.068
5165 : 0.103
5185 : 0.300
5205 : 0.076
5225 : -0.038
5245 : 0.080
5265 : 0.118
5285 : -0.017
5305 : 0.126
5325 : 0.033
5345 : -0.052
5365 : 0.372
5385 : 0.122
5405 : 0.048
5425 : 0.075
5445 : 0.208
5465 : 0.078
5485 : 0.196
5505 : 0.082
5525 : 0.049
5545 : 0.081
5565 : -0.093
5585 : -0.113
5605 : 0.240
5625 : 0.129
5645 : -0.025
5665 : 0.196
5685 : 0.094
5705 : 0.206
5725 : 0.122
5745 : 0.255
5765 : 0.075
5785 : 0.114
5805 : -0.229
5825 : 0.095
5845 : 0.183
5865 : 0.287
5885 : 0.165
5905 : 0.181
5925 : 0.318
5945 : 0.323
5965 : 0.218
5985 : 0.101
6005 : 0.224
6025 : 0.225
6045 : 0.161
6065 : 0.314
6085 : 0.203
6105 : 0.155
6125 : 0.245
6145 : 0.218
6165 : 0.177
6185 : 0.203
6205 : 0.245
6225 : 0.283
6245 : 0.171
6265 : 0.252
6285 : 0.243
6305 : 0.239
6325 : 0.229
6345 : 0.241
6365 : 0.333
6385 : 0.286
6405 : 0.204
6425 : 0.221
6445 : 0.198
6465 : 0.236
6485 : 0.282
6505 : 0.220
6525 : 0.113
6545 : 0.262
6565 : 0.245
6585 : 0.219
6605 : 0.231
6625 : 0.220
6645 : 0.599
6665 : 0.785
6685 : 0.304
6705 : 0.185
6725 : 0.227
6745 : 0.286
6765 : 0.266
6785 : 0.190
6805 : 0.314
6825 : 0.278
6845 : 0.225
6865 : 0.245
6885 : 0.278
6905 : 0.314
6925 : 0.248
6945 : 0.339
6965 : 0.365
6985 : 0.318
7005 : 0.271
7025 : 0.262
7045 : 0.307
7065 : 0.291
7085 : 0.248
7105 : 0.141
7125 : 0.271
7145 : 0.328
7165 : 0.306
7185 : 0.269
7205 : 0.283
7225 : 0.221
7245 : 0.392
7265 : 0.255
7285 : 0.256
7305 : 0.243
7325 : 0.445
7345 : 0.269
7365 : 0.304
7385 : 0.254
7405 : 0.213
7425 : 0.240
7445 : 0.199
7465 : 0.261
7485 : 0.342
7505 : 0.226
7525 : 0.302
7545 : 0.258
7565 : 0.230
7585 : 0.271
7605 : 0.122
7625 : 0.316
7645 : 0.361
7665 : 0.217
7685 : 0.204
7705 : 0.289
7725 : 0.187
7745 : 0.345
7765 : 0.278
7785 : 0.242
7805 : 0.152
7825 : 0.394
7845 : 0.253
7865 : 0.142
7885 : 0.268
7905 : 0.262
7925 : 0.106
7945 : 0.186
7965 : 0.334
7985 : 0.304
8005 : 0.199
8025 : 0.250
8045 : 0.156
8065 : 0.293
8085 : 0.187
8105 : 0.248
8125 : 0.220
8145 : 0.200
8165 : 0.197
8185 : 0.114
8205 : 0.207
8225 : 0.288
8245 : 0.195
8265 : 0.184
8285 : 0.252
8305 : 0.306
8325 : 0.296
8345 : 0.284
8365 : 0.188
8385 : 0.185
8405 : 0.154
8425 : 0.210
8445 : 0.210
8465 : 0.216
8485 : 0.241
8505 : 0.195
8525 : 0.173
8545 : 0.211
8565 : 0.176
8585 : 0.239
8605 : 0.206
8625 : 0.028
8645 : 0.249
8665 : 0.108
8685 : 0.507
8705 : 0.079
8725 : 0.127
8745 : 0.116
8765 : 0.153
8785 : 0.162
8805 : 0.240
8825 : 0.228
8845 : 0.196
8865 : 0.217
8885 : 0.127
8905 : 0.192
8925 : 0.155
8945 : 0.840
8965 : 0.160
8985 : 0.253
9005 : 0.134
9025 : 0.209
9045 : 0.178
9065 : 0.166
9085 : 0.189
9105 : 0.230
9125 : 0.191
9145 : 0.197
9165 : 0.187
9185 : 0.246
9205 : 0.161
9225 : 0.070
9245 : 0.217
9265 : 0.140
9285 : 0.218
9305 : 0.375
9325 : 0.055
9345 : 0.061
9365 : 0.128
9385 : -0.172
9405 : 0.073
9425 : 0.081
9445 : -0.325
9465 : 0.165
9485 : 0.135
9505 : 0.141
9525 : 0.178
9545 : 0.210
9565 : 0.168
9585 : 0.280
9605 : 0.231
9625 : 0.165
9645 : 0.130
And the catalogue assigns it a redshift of 0.785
